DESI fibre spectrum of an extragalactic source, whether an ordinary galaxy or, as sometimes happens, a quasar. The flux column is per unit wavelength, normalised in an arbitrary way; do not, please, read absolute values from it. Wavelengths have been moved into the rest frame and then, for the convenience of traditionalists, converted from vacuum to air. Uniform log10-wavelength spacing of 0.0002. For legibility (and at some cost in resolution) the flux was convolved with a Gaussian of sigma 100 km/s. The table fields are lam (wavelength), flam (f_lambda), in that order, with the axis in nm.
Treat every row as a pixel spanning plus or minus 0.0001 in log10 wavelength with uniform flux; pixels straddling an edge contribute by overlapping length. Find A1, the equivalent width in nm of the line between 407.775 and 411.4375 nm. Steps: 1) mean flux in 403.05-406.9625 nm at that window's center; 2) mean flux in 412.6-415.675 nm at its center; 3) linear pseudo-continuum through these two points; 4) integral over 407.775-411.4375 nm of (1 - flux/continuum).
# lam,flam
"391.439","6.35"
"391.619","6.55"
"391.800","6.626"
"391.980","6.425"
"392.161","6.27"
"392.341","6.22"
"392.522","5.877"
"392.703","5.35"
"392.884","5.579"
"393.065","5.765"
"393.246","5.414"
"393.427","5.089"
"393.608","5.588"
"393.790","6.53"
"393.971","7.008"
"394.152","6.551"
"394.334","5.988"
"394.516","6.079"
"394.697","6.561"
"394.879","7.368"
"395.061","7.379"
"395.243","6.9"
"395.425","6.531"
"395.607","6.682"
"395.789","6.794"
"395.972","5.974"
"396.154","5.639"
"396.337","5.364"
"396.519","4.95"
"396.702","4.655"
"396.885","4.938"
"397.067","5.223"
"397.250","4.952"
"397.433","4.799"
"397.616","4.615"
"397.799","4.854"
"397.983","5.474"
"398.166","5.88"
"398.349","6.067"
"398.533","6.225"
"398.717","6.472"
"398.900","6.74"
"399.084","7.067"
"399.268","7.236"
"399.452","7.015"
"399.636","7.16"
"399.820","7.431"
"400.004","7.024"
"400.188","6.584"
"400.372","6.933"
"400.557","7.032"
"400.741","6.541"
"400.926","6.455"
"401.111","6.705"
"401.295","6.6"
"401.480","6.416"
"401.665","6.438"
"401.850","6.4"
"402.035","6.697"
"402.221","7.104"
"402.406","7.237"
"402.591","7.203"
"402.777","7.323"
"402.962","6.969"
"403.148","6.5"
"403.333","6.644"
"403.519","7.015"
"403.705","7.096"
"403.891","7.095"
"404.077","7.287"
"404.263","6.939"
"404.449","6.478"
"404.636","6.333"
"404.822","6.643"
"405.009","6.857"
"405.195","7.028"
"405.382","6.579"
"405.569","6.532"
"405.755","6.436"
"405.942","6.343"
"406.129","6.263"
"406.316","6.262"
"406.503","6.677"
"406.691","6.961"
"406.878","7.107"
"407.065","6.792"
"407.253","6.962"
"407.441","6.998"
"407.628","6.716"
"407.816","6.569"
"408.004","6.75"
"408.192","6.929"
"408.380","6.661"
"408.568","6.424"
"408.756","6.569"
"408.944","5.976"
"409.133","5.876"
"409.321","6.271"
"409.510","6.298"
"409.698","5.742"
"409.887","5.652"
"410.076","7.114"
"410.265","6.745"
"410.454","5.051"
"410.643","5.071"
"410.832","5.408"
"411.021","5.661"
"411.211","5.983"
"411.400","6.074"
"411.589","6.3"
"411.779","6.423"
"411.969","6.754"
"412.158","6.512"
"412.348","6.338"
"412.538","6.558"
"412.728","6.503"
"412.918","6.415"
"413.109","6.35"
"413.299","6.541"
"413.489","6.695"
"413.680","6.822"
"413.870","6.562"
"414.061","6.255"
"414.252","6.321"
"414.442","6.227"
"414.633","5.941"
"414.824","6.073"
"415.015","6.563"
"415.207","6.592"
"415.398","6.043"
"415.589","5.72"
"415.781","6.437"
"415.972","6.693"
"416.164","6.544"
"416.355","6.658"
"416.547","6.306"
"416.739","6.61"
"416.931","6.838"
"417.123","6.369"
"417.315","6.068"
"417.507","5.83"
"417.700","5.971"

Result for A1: 0.22 nm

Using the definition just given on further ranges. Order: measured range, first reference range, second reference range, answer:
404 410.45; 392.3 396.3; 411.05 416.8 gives -0.24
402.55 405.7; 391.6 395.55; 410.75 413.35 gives -0.29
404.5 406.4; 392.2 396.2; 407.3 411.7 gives -0.09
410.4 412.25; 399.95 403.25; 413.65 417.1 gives 0.16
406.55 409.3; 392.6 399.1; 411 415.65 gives -0.20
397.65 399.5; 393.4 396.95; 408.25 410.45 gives -0.02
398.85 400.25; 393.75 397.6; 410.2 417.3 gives -0.23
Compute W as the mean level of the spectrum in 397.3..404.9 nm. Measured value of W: 6.6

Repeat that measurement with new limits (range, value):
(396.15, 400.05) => 5.89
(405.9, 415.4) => 6.37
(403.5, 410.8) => 6.52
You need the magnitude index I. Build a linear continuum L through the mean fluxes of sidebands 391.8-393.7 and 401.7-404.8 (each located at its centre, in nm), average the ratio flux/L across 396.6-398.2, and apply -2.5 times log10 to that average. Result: 0.24 mag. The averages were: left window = 5.8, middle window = 5.01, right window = 6.88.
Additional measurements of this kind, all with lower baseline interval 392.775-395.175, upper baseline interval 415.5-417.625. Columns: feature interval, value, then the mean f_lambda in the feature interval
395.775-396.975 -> 0.16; 5.38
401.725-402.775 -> -0.11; 6.94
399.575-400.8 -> -0.12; 6.97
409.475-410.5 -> 0.03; 6.14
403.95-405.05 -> -0.08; 6.76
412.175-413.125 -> -0.02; 6.44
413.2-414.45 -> -0.03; 6.51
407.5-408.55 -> -0.07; 6.71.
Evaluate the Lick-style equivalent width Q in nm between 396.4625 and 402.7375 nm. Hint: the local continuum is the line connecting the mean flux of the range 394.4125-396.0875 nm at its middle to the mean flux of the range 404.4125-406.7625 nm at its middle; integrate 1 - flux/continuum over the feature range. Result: 0.32 nm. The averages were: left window 6.68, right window 6.57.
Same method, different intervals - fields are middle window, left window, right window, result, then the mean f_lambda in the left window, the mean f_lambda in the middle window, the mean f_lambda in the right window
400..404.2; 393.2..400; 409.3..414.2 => -0.47 nm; 6.1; 6.84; 6.23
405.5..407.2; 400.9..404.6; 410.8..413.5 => 0.01 nm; 6.83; 6.61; 6.31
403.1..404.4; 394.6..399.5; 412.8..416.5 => -0.17 nm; 6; 6.94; 6.39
